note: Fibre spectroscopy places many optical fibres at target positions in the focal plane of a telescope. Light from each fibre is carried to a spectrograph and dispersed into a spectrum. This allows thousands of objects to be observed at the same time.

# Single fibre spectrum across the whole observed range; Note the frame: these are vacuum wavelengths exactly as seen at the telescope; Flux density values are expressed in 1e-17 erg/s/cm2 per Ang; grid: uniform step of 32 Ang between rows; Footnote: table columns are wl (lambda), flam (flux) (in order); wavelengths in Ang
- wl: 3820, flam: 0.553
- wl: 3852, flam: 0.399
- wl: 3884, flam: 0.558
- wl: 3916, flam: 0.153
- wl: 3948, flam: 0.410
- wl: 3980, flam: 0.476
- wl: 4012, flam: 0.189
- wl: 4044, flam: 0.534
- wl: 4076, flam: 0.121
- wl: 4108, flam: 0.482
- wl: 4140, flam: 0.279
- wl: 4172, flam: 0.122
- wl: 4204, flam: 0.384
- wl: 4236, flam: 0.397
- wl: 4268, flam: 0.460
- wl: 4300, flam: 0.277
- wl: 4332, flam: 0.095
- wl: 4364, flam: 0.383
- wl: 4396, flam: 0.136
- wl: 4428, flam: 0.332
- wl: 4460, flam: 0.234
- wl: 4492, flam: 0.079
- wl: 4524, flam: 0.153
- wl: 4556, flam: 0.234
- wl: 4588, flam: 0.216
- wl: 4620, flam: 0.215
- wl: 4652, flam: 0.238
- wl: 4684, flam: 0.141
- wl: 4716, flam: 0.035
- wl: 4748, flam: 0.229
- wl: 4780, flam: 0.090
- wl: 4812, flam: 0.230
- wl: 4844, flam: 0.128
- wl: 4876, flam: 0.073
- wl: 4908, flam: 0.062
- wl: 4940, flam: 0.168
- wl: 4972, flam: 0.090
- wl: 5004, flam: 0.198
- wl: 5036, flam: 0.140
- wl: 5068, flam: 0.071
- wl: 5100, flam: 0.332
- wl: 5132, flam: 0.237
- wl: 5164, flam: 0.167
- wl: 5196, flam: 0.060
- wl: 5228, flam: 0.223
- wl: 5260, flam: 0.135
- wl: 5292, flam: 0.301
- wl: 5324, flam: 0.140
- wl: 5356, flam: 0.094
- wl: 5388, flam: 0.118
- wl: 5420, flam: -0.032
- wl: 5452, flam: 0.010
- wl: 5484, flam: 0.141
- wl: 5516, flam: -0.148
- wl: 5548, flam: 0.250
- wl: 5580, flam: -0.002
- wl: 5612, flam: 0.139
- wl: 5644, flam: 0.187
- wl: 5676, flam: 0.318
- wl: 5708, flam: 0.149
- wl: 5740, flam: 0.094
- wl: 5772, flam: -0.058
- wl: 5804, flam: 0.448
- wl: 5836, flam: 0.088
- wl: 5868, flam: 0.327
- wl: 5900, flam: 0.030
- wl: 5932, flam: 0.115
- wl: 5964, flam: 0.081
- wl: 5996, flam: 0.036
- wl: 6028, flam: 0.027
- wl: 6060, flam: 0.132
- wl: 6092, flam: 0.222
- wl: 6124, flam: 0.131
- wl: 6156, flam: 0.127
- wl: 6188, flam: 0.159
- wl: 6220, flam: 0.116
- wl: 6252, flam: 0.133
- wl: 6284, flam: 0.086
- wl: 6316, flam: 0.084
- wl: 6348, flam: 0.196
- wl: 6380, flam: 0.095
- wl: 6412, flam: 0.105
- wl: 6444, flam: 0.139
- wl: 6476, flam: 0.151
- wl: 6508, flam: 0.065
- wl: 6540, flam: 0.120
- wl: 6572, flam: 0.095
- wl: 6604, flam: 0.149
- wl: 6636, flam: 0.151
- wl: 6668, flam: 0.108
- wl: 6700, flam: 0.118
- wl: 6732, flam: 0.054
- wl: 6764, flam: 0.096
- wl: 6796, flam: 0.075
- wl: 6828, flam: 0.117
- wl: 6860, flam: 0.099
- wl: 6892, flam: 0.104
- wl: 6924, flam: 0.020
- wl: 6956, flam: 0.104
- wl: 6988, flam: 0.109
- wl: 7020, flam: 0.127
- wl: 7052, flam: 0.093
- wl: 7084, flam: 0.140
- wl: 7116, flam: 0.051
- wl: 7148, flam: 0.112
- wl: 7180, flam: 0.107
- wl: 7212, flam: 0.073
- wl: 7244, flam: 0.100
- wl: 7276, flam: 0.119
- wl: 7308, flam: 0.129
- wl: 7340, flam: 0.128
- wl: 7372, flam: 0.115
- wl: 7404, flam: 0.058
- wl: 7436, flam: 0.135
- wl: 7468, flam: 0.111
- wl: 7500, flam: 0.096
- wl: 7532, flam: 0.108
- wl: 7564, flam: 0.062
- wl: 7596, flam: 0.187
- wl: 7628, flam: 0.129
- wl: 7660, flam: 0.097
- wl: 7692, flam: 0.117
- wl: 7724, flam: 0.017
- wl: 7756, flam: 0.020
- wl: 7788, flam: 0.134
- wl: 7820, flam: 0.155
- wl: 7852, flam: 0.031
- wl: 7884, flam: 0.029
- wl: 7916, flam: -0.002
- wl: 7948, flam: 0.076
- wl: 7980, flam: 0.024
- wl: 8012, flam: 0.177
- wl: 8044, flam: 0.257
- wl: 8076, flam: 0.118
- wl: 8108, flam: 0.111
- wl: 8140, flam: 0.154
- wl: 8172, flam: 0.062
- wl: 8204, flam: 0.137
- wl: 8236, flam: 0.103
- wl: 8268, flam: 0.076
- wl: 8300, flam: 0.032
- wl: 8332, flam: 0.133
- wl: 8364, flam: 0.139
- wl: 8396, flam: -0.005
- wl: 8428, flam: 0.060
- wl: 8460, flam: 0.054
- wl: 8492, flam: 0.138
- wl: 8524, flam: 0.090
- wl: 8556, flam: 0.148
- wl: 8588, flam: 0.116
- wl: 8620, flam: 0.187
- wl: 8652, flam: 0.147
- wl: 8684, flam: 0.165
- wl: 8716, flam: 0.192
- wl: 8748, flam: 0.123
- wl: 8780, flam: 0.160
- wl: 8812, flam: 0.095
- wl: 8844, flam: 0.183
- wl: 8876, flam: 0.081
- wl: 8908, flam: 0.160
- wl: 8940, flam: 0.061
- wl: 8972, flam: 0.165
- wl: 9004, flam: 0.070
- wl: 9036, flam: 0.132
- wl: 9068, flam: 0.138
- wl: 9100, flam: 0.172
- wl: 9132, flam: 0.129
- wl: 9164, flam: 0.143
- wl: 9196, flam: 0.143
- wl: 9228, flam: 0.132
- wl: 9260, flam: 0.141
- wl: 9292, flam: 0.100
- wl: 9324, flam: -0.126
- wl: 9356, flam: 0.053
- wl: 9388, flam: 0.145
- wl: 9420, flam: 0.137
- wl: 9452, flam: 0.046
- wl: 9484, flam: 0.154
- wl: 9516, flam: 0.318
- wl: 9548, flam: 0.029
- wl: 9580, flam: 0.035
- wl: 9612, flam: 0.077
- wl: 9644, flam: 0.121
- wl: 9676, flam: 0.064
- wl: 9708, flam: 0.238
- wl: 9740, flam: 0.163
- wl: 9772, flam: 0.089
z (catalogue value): 1.153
